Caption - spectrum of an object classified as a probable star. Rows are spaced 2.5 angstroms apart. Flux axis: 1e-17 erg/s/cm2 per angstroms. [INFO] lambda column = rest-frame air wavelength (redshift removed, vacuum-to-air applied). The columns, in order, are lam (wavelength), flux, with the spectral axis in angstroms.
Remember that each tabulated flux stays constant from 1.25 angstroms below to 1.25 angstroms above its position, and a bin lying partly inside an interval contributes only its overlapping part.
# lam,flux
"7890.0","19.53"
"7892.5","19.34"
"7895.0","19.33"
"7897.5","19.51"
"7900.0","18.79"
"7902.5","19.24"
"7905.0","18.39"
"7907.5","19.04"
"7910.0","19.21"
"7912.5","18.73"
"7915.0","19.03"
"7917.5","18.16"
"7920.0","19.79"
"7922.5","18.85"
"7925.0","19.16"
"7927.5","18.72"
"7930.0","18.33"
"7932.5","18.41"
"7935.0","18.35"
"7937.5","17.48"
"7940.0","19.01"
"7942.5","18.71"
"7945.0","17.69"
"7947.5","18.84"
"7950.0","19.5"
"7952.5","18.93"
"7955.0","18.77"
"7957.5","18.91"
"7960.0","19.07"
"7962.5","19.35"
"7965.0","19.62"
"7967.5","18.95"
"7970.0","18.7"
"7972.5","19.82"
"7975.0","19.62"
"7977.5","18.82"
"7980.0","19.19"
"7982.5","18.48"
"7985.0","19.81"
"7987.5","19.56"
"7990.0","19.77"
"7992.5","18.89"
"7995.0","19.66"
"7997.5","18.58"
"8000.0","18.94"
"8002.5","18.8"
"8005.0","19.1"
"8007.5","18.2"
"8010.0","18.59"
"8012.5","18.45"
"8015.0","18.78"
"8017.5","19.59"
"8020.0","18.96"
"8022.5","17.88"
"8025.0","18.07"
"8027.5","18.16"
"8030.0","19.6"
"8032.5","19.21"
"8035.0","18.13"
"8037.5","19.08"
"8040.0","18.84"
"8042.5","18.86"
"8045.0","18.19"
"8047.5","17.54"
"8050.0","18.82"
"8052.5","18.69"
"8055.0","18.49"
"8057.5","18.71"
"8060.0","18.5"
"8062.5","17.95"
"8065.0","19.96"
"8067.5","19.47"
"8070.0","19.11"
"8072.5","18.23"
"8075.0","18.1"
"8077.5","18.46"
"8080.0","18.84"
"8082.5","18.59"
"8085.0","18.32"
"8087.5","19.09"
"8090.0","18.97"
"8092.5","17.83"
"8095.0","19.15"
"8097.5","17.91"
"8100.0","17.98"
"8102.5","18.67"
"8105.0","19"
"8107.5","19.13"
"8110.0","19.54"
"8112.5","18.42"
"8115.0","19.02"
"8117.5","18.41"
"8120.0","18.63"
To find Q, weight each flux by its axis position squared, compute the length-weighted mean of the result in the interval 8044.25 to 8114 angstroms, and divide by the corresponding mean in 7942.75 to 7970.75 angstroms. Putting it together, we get 1.0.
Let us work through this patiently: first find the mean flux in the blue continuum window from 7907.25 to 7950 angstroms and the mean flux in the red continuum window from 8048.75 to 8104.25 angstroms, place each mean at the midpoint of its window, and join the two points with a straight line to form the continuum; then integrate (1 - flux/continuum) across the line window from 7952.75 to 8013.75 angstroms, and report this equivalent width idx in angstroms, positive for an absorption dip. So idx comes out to -1.29 angstroms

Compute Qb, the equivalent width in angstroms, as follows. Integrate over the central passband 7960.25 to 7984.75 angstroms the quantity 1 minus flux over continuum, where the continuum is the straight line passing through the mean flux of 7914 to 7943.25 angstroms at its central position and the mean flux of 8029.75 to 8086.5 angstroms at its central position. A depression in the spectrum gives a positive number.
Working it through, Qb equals -0.7 angstroms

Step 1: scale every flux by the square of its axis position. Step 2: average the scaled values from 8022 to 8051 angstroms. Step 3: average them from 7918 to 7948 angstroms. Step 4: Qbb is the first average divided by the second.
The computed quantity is 1.0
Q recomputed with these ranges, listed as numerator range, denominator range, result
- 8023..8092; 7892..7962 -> 1.02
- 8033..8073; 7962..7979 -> 0.99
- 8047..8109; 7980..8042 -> 1.00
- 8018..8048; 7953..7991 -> 0.98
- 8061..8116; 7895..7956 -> 1.04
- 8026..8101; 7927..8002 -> 1.01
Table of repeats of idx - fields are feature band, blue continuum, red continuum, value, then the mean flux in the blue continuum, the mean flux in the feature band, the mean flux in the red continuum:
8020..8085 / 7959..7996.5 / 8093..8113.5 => 1.08 angstroms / 19.3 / 18.6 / 18.7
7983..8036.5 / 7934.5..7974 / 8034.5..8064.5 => -0.62 angstroms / 18.9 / 18.9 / 18.5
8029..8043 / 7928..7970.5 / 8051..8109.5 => -0.19 angstroms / 18.7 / 18.9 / 18.7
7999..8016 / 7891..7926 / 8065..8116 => 0.16 angstroms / 19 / 18.7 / 18.7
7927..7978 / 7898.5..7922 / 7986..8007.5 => 0.49 angstroms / 18.9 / 18.8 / 19.1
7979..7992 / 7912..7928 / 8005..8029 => -0.46 angstroms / 18.9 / 19.3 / 18.6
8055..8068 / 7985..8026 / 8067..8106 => -0.11 angstroms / 18.9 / 18.8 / 18.6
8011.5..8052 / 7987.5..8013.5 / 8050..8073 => 0.50 angstroms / 18.9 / 18.6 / 18.8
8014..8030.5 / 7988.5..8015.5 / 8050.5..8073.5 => 0.16 angstroms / 18.9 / 18.7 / 18.8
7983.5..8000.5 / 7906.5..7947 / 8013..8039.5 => -0.55 angstroms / 18.7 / 19.3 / 18.7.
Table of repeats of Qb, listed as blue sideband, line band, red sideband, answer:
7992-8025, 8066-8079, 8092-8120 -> 0.0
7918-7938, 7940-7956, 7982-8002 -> 0.1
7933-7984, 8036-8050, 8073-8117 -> 0.2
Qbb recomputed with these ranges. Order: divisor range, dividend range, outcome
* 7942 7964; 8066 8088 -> 1.02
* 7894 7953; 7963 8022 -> 1.03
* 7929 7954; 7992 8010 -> 1.03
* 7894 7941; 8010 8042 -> 1.02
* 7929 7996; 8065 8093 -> 1.02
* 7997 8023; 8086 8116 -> 1.02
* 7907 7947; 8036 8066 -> 1.03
